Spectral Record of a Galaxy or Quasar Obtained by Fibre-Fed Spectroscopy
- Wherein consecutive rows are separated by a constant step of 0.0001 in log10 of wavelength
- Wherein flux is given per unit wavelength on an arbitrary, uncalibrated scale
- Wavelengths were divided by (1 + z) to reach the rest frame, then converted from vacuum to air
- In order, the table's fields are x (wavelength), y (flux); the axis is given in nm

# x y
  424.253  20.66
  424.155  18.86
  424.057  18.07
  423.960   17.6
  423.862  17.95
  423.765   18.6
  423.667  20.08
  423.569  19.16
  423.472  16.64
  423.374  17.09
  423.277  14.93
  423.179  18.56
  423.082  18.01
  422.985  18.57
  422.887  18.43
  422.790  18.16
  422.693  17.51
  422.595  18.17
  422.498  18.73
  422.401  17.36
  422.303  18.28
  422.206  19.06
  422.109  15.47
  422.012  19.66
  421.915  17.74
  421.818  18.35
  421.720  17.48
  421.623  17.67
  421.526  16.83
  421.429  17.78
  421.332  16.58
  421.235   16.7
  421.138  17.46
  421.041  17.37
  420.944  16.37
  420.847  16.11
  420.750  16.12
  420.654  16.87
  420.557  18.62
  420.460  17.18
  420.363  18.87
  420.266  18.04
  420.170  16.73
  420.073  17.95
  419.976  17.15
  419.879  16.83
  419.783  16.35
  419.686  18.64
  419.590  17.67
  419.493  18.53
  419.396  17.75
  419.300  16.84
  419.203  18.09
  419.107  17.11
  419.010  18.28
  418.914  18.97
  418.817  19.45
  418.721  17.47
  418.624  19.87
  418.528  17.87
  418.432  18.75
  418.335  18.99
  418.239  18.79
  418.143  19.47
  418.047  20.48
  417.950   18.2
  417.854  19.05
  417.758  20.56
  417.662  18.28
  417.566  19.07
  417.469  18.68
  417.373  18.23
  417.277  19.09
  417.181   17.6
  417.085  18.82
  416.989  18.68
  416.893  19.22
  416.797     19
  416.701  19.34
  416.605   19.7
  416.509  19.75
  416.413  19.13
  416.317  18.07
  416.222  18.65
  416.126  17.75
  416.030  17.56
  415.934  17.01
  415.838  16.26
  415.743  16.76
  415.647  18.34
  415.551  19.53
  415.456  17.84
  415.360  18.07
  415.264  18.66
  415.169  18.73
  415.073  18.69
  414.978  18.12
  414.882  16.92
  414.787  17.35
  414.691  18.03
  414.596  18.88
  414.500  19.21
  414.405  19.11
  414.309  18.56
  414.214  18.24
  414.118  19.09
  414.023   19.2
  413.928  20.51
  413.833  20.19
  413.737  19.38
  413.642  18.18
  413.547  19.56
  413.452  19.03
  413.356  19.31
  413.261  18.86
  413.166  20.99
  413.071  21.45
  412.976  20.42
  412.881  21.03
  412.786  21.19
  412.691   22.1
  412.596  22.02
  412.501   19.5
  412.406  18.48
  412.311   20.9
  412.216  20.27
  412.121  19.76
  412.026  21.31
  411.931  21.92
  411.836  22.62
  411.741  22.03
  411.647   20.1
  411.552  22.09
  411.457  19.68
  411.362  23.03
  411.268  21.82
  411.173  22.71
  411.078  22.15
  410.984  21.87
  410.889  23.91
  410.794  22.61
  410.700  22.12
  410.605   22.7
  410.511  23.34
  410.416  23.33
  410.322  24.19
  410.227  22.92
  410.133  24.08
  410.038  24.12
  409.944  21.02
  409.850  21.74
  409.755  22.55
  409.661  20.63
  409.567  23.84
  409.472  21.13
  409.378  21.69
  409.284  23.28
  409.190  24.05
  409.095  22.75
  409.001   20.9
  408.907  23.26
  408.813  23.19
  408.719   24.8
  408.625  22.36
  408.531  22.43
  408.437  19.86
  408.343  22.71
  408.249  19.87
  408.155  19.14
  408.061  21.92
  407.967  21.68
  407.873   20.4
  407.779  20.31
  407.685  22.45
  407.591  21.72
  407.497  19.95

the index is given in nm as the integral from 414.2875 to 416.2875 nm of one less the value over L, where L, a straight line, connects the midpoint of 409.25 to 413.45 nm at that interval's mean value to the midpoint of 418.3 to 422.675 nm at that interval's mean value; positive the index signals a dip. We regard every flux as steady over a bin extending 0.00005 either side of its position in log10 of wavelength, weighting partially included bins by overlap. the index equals 0.19 nm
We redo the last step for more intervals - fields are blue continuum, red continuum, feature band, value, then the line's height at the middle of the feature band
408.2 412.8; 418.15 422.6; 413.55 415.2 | 0.13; 20.4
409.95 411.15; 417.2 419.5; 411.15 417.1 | 0.44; 21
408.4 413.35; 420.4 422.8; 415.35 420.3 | 0.18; 19.1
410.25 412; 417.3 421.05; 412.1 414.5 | 0.15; 21.2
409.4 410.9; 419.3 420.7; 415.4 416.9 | 0.10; 19.6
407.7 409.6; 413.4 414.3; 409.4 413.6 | -0.23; 20.5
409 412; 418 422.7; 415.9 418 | 0.08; 19.4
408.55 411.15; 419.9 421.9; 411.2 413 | 0.05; 21.6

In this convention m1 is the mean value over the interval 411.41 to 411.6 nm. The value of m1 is 20.8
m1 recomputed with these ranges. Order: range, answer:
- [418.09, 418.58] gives 18.8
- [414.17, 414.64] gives 18.8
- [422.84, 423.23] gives 18.4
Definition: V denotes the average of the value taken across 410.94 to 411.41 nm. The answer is 22.3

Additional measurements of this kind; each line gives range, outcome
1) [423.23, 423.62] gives 17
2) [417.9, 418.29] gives 19.2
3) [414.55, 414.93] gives 17.8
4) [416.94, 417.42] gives 18.5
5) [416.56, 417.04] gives 19.2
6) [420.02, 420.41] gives 17.9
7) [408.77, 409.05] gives 22.5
